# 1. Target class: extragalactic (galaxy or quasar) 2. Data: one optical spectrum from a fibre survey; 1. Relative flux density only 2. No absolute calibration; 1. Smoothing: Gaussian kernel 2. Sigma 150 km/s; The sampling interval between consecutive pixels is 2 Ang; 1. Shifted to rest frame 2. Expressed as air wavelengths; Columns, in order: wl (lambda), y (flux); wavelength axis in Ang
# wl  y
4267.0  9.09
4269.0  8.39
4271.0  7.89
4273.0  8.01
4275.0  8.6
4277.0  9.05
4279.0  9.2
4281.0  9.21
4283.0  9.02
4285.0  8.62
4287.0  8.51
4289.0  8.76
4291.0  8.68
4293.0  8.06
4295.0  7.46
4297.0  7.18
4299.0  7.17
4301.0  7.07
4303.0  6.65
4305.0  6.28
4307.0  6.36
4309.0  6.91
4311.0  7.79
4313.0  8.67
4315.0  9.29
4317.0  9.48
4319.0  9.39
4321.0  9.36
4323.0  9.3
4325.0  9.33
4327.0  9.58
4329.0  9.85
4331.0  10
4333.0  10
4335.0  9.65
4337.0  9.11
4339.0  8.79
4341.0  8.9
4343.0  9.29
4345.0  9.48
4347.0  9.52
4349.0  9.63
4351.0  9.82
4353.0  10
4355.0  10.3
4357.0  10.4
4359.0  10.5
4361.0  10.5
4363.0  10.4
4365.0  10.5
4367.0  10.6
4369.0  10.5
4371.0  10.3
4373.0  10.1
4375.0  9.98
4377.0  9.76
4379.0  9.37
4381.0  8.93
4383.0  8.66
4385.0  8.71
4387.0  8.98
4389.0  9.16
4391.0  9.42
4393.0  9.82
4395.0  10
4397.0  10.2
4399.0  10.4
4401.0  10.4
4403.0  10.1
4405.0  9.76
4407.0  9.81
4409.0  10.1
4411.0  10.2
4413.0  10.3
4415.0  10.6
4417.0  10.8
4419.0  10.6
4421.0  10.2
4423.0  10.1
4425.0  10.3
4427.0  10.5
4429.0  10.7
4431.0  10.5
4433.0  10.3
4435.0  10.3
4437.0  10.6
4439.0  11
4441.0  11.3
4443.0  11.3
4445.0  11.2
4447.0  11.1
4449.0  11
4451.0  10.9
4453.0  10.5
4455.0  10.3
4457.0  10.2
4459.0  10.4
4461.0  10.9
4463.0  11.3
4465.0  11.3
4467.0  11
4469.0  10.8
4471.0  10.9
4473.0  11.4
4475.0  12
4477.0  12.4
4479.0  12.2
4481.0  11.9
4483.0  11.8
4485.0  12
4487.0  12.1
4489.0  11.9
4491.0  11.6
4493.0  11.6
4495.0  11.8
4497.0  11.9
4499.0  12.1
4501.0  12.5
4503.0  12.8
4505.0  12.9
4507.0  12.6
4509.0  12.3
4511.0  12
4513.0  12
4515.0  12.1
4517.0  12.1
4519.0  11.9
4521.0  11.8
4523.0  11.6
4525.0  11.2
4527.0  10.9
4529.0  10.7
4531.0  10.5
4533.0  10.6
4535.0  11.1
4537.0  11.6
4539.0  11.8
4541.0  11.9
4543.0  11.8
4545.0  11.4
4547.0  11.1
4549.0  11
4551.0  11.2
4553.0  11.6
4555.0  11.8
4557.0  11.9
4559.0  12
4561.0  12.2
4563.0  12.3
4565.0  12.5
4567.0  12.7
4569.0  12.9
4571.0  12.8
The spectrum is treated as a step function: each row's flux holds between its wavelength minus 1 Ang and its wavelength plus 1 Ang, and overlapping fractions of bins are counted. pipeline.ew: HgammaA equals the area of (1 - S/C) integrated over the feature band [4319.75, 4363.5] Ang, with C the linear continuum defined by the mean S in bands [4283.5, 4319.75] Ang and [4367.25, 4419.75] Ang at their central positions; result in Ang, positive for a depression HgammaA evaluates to -4.6 Ang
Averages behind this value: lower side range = 7.91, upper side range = 9.89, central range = 9.7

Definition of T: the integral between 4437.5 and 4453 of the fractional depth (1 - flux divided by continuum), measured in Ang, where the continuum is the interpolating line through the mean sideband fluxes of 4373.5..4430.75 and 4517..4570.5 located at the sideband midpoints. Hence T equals -0.9 Ang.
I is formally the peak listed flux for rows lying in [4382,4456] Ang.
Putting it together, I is 11.3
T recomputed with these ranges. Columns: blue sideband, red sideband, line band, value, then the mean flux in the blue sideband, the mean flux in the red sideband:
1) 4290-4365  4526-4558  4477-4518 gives -4.93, 8.94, 11.3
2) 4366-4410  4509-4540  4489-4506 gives -1.50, 9.78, 11.5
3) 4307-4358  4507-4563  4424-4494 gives -2.57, 9.29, 11.6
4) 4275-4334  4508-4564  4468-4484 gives -1.32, 8.49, 11.6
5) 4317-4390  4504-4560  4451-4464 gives 0.23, 9.68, 11.6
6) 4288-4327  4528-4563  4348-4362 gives -2.22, 8.1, 11.4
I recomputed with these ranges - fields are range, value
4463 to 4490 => 12.4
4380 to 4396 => 10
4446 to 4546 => 12.9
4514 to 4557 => 12.1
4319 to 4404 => 10.6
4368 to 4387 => 10.5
